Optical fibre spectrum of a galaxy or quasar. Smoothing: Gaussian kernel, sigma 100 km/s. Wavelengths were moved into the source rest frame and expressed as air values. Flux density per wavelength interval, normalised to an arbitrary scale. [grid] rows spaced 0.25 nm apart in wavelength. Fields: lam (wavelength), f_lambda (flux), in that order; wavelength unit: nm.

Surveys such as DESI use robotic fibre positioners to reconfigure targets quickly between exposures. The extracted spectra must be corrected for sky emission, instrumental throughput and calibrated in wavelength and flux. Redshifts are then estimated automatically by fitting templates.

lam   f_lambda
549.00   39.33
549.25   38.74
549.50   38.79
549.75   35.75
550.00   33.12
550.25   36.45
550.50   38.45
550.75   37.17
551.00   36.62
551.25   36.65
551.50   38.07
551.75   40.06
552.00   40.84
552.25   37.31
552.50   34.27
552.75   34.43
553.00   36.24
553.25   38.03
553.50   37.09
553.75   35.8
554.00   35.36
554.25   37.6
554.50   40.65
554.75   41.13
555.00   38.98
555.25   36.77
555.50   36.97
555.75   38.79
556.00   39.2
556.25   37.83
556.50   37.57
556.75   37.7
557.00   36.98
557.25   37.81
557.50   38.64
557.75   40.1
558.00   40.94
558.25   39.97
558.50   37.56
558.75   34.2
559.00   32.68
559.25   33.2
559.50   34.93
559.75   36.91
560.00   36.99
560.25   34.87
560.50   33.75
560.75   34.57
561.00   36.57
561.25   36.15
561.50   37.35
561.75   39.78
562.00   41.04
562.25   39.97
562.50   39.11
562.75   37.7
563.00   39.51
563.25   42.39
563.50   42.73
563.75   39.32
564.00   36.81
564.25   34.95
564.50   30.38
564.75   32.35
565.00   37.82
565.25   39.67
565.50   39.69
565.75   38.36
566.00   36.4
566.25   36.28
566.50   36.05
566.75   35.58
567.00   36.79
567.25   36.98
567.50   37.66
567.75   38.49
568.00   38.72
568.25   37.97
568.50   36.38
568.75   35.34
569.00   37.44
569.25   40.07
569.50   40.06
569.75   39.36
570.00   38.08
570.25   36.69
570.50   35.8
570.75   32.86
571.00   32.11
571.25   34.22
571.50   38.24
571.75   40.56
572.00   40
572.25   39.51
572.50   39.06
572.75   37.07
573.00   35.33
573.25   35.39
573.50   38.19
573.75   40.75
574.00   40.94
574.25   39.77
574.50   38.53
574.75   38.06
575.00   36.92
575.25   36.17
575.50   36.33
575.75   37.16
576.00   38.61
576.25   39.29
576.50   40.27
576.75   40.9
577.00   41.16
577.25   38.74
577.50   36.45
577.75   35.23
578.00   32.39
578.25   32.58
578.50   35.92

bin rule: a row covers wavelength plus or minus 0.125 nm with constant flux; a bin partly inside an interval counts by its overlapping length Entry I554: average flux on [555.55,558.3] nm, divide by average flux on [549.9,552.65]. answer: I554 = 1.04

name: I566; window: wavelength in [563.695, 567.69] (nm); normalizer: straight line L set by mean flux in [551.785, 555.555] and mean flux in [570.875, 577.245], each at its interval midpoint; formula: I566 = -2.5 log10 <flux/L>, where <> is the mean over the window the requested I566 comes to 0.04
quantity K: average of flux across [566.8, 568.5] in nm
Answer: 37.6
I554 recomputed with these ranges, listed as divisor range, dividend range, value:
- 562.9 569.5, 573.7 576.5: 1.02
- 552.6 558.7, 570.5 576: 0.99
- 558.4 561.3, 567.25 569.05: 1.06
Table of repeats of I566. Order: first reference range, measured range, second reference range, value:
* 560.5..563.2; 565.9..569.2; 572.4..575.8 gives 0.03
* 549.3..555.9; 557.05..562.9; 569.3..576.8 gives 0.01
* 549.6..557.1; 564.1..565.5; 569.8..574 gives 0.05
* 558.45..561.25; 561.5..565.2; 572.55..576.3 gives -0.07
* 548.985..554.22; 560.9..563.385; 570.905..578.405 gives -0.05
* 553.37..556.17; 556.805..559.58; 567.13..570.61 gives 0.03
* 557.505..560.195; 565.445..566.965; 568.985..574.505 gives 0.01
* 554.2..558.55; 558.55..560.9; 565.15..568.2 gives 0.10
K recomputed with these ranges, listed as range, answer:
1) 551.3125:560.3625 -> 37.4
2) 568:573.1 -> 37.4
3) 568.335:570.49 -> 37.8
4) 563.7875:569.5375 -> 37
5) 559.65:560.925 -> 35.4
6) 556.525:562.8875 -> 37.2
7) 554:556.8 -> 38.4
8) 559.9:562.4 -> 37.1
